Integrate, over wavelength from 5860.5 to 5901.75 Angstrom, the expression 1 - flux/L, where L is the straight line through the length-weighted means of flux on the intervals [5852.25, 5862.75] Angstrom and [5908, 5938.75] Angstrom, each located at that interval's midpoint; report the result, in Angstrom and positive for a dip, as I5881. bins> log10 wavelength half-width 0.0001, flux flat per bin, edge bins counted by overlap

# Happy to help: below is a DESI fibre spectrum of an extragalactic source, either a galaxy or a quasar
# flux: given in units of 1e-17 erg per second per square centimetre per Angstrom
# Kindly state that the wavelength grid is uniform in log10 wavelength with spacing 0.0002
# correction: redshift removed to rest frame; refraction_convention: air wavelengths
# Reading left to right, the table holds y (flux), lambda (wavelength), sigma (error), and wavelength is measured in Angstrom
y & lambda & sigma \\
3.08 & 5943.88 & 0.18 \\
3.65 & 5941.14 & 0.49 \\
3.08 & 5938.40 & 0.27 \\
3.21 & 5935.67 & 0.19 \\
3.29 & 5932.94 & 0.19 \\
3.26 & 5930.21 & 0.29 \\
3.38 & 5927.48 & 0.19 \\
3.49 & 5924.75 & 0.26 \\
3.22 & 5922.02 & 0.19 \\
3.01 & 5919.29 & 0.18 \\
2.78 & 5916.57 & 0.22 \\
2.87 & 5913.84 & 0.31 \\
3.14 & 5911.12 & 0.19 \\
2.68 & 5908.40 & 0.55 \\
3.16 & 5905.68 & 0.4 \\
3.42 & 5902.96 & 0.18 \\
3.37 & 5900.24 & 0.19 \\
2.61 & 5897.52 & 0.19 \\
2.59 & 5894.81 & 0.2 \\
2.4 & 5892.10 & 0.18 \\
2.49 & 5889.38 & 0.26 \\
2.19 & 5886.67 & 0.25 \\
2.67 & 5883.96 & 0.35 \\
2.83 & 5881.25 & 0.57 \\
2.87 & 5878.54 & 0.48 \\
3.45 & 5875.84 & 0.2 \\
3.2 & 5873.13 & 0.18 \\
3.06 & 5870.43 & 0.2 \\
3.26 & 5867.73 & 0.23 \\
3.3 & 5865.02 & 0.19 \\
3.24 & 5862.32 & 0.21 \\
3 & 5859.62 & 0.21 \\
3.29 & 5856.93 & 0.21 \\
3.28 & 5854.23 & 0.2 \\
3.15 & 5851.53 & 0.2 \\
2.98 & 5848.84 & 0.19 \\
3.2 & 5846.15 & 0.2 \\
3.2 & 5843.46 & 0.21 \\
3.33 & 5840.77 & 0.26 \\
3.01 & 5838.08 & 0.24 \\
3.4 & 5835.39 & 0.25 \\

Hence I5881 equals 3.5 Angstrom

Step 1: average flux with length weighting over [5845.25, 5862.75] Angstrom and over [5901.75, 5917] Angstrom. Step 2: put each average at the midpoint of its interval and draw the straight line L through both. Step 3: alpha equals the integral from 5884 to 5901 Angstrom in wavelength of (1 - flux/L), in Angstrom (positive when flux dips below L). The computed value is 2.6 Angstrom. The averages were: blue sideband 3.16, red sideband 3.02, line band 2.59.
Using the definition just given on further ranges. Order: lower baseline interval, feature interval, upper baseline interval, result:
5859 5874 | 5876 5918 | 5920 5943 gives 5.4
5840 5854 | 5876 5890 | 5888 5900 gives 0.3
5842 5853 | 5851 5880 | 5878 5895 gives -3.3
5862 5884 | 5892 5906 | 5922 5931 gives 1.2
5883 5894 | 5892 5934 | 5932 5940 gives -3.4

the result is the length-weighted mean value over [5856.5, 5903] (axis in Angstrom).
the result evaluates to 2.94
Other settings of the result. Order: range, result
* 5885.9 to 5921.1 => 2.84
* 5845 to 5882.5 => 3.15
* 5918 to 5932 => 3.27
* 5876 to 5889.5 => 2.7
